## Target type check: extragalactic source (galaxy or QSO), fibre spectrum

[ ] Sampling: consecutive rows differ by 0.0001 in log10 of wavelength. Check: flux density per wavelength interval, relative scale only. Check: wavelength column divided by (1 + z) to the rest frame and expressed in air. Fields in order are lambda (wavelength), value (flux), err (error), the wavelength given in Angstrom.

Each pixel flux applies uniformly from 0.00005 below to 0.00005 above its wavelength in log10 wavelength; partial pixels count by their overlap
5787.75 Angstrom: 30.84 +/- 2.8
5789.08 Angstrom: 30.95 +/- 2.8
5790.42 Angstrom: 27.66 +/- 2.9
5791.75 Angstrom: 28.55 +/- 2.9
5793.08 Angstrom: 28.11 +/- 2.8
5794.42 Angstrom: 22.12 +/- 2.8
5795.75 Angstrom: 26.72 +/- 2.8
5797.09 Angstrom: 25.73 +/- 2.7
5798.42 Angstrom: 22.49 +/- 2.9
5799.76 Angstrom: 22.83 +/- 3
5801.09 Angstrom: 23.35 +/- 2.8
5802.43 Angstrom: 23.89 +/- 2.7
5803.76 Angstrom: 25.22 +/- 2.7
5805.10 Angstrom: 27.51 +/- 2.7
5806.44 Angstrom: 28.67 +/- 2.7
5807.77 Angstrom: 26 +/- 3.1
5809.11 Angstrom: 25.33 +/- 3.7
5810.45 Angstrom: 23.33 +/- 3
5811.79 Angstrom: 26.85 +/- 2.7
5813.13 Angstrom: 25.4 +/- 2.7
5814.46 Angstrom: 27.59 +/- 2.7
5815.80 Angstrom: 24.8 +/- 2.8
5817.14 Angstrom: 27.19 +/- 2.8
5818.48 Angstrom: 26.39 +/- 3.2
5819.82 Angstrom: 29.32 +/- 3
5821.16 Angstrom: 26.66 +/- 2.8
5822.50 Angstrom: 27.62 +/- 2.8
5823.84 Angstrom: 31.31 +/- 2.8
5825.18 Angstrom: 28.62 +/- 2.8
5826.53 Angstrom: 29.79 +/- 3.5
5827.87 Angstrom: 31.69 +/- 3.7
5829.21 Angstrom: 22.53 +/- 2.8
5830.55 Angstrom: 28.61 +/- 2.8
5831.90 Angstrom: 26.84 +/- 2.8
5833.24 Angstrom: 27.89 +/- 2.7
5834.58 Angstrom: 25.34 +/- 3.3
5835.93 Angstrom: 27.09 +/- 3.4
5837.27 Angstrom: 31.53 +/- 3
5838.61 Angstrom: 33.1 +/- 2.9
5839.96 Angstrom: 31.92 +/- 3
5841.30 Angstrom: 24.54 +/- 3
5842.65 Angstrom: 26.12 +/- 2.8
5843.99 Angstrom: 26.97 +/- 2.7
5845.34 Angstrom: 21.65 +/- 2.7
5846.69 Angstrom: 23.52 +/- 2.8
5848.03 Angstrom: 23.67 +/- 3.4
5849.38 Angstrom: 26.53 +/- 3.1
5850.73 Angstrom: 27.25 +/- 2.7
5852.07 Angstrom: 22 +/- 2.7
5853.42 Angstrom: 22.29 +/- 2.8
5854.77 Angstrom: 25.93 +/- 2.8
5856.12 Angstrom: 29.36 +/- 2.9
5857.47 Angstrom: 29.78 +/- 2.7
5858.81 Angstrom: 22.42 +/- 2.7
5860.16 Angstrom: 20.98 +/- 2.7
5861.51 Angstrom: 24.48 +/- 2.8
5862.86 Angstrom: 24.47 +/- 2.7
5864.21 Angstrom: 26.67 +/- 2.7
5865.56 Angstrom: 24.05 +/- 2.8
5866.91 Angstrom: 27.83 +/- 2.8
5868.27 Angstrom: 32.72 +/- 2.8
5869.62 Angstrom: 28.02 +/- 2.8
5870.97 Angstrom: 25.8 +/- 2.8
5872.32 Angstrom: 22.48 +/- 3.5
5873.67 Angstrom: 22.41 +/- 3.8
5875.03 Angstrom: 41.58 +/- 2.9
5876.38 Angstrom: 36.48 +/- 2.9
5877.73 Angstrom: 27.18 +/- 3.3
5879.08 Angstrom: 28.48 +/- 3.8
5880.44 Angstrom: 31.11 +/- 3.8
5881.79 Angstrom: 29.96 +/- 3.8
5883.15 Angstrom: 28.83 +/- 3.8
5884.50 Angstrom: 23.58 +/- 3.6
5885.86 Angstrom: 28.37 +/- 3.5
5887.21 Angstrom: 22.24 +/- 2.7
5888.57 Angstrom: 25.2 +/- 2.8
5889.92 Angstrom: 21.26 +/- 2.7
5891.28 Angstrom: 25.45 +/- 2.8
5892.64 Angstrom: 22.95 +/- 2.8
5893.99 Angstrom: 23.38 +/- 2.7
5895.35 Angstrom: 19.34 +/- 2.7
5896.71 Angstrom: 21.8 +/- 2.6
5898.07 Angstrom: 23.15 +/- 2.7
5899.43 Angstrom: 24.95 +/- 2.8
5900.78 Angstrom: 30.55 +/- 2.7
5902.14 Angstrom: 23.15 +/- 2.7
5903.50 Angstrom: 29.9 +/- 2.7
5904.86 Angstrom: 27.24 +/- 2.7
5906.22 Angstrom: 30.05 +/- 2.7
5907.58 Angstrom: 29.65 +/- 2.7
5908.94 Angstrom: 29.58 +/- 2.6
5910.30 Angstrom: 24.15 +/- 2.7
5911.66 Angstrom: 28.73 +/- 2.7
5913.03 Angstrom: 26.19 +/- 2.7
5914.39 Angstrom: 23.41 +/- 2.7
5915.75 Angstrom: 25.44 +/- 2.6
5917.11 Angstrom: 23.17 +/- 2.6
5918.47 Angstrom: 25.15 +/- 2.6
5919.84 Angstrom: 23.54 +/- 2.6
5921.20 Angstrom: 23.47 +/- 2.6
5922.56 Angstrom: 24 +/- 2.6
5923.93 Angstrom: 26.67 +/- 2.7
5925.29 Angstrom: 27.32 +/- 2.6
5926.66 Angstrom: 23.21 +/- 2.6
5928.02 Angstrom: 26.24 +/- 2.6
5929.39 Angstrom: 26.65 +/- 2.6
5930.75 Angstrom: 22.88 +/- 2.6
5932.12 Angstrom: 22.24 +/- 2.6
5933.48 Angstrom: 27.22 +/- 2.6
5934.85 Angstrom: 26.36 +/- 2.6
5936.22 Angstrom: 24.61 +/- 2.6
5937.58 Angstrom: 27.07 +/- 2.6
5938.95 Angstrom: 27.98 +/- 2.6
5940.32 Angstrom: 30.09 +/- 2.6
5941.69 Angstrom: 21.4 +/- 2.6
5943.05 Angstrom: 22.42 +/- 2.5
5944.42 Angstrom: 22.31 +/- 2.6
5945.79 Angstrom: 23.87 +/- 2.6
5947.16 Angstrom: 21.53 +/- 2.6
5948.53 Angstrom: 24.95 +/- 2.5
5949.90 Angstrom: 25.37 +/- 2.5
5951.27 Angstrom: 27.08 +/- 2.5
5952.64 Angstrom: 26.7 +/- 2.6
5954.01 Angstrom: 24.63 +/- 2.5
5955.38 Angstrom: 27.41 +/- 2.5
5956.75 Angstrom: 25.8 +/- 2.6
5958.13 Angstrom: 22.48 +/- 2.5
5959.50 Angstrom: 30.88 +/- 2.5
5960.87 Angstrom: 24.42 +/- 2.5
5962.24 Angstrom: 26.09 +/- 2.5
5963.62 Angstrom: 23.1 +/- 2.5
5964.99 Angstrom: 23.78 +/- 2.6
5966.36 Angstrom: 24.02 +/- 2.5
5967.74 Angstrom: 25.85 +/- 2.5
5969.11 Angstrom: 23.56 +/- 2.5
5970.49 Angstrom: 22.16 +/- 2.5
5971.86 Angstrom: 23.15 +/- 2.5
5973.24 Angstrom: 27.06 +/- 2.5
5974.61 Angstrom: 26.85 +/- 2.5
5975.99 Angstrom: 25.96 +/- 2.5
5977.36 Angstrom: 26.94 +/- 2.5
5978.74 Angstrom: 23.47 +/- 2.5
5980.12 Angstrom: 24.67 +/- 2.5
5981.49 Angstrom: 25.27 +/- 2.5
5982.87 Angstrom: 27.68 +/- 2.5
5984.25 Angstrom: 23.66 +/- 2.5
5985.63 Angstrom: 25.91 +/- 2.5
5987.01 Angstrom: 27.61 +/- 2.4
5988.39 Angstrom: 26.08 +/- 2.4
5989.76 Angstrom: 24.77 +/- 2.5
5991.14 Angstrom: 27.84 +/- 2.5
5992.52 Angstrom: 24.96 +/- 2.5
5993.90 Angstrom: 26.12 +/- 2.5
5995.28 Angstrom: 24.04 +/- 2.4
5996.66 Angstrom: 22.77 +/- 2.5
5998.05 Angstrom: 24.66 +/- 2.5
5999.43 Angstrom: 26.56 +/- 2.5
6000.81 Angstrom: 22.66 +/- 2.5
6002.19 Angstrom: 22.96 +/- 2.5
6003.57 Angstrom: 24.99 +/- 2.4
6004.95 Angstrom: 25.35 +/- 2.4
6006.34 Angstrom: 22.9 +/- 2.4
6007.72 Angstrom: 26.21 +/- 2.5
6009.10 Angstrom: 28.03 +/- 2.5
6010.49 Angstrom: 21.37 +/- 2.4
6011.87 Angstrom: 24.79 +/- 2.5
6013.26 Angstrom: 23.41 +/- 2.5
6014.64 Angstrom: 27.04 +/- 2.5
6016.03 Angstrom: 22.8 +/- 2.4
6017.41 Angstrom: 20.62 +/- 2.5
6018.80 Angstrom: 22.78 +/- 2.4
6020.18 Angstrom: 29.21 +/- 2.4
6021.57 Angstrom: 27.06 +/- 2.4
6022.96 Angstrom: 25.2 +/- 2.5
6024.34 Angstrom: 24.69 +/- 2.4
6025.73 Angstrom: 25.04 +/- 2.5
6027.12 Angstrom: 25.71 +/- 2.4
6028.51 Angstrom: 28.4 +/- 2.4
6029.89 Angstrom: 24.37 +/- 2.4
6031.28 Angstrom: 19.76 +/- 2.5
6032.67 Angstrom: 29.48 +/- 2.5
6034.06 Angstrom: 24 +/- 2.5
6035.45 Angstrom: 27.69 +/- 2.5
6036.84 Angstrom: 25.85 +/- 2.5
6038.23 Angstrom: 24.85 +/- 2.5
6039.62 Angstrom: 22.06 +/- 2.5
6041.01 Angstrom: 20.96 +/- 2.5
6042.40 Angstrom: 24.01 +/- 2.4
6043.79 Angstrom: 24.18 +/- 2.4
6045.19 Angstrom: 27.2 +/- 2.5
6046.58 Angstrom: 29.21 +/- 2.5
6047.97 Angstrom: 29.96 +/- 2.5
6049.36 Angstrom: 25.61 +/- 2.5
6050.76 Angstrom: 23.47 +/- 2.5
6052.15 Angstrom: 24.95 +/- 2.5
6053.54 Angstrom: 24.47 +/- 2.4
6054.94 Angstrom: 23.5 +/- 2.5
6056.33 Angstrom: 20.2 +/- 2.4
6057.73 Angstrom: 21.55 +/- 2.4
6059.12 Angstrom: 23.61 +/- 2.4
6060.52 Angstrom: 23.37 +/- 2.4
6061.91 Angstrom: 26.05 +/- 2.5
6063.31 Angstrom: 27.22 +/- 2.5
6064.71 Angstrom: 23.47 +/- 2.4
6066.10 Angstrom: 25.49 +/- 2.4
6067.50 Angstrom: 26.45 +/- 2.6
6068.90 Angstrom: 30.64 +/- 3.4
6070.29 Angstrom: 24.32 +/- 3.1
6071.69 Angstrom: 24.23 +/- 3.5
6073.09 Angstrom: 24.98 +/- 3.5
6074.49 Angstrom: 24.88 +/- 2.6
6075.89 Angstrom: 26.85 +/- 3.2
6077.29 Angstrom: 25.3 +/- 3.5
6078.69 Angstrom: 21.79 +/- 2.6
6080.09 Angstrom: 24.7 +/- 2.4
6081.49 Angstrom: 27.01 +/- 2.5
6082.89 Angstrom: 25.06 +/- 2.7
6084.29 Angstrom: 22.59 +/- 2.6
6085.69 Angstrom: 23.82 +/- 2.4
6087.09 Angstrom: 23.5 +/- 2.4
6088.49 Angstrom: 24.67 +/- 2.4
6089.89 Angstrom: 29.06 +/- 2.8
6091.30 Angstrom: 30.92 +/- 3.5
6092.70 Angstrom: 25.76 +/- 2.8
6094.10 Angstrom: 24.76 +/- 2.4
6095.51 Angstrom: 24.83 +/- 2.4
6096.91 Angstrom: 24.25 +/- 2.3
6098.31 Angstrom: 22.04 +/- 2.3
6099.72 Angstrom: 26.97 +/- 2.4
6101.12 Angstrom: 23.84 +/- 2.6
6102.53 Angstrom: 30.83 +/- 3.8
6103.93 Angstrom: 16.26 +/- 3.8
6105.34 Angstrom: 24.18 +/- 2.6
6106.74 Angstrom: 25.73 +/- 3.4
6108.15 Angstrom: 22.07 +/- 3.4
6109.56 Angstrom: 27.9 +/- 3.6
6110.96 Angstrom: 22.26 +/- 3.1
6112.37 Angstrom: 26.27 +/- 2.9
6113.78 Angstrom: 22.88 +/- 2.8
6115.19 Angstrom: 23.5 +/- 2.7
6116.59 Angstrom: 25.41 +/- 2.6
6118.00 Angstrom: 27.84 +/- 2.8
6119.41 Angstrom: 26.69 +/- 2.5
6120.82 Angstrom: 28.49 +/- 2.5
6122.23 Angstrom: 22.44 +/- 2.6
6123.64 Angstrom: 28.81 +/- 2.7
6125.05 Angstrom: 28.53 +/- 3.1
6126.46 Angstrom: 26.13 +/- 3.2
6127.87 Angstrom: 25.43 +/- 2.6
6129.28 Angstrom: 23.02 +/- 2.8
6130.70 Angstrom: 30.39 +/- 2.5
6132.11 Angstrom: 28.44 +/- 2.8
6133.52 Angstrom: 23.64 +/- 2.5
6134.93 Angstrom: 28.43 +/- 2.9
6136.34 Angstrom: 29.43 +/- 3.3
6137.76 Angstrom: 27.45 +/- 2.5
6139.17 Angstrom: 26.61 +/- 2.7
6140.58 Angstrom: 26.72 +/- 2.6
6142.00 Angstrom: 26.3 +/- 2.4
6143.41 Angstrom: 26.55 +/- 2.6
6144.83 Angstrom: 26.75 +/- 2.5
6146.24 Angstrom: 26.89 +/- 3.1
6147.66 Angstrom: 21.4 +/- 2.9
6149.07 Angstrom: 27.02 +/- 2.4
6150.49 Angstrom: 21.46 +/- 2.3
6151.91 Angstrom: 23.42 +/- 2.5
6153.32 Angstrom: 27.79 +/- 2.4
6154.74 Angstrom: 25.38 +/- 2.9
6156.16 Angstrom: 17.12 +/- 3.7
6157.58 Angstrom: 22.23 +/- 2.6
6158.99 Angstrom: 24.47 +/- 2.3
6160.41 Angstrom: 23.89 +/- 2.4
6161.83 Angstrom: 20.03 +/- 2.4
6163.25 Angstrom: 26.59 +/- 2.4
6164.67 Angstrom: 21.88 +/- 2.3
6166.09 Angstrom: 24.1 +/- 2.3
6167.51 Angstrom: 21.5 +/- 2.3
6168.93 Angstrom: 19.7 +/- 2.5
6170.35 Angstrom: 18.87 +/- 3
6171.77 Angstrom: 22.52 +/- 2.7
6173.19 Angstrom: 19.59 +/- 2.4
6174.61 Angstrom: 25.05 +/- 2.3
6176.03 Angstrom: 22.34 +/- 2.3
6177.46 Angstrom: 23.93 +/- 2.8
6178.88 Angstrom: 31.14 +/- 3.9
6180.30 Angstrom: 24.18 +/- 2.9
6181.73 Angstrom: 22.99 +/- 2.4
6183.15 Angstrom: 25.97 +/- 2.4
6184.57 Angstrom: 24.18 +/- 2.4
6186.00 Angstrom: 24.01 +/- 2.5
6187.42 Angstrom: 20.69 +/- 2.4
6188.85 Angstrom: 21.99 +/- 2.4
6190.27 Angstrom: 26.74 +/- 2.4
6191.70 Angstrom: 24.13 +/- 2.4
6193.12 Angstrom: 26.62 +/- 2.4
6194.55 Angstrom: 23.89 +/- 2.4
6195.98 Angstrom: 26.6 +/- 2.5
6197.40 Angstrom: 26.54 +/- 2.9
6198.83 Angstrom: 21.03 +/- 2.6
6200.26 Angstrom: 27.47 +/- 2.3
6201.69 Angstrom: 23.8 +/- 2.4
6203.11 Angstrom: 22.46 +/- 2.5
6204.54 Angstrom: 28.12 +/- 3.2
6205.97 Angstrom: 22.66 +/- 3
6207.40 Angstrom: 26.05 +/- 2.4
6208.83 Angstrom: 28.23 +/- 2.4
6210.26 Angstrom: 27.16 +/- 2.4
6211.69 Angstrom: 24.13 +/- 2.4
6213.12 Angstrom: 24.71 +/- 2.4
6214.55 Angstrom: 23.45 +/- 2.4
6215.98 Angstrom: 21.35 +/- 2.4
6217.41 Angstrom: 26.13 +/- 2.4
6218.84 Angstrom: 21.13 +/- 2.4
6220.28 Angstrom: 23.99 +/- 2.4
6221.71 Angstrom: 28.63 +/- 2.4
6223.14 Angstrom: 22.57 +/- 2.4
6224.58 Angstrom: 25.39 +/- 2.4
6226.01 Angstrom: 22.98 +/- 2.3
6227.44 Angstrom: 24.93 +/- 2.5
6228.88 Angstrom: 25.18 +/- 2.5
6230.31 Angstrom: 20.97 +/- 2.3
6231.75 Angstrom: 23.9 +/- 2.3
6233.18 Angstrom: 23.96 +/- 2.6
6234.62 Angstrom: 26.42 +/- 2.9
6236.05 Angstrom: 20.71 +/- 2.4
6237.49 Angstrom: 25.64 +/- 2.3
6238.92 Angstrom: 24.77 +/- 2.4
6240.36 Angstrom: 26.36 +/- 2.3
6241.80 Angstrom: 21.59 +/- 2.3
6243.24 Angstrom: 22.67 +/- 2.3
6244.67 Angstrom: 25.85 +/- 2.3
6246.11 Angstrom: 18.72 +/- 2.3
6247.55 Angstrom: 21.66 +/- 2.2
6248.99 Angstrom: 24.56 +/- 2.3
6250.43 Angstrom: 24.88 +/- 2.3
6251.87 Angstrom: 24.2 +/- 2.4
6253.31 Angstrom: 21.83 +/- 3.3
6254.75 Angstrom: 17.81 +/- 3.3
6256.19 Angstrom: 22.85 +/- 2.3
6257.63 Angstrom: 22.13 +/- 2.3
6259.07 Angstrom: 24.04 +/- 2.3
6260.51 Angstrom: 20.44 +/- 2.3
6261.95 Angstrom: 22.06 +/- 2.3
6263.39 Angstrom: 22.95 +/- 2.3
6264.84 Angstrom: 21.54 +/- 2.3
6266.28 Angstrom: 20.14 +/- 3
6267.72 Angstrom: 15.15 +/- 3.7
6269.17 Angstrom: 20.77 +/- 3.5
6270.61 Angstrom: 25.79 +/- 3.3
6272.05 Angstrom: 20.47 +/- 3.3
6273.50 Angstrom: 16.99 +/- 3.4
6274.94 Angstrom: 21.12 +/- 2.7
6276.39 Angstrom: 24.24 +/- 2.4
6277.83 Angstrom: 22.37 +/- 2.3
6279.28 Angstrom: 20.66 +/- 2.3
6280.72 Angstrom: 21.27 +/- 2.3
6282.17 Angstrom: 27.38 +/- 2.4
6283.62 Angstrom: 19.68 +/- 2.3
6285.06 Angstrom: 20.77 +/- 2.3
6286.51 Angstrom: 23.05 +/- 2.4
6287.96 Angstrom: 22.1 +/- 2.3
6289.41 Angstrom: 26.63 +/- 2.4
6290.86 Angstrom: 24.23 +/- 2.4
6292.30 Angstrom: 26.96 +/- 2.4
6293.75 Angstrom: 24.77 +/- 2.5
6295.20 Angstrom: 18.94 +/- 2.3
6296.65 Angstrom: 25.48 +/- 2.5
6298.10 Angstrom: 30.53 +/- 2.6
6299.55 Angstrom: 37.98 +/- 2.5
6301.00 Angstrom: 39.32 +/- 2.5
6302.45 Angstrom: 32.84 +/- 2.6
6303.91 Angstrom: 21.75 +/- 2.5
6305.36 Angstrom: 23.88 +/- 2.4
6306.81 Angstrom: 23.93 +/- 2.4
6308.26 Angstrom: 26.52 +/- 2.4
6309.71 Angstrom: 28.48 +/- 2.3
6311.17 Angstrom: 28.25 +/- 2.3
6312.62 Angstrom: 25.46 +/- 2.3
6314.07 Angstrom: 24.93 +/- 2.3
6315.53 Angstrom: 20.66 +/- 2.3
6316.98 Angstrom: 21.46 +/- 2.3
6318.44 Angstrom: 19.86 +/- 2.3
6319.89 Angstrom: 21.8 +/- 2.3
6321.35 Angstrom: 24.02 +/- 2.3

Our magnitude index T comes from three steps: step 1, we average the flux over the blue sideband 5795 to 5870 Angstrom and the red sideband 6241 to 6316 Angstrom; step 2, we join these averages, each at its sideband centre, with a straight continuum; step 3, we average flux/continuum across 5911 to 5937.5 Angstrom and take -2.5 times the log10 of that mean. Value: 0.03 mag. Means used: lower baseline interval 26.4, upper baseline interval 23.7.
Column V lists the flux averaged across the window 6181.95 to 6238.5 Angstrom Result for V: 24.5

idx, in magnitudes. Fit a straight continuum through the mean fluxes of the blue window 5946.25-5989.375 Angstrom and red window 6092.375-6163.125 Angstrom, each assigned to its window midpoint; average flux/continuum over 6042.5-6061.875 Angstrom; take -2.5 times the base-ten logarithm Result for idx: 0.02 mag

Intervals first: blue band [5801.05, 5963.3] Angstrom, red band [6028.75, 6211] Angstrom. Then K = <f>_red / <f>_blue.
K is 0.95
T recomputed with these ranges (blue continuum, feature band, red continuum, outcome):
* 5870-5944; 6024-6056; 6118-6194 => 0.01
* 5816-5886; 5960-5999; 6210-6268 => 0.03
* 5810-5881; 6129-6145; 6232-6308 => -0.10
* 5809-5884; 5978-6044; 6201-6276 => 0.03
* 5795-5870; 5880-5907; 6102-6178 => 0.02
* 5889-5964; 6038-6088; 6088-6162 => 0.03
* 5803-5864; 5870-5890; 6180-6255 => -0.06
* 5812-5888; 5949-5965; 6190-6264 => 0.02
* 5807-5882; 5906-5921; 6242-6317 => 0.02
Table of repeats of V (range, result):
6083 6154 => 25.6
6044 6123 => 25.1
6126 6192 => 24.4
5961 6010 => 25.1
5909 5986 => 25.1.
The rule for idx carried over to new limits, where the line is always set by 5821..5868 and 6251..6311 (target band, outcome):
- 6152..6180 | 0.07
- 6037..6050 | 0.00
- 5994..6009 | 0.05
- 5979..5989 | 0.00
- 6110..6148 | -0.06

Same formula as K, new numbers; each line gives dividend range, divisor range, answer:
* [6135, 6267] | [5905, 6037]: 0.95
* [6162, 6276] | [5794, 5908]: 0.88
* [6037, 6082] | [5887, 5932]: 0.99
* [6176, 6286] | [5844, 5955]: 0.91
